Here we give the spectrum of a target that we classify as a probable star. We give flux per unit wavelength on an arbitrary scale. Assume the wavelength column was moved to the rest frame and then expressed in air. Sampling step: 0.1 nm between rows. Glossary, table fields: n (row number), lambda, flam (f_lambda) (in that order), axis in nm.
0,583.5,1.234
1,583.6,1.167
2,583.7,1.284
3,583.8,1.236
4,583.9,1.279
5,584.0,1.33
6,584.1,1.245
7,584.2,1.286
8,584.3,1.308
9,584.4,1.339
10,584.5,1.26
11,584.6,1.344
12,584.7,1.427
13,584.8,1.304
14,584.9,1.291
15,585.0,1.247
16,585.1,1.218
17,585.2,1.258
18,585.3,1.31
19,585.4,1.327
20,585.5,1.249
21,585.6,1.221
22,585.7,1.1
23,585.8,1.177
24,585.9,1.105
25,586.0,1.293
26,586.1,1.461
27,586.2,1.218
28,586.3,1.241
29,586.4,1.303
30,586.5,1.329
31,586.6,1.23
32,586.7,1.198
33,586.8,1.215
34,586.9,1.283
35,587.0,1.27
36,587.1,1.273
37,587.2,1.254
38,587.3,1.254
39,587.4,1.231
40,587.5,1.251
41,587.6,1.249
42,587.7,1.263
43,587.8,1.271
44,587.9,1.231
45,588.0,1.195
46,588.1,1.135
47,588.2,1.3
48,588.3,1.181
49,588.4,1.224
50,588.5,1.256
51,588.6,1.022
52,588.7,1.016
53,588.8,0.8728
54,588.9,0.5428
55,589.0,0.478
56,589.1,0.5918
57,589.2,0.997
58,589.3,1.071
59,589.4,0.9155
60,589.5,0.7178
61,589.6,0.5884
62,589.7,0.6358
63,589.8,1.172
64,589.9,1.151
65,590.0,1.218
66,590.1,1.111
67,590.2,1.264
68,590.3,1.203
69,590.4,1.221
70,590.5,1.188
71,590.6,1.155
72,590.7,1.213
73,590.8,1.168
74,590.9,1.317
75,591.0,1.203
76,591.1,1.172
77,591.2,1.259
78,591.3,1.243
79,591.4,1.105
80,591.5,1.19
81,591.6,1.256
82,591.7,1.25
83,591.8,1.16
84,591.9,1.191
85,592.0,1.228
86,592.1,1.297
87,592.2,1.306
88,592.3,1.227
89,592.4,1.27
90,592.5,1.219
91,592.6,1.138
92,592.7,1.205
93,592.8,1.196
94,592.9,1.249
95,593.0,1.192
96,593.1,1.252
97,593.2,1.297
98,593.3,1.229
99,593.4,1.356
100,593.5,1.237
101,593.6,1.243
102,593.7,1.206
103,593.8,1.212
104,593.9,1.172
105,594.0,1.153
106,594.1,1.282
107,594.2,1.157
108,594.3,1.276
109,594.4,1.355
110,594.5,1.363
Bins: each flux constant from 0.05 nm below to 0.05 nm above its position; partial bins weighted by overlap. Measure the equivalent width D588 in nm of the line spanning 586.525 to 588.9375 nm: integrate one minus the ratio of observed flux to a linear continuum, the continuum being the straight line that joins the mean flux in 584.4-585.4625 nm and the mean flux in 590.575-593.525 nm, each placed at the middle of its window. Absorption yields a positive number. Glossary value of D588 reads 0.173 nm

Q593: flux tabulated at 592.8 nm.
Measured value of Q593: 1.196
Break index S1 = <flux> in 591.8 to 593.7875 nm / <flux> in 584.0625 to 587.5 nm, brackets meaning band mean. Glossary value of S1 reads 0.98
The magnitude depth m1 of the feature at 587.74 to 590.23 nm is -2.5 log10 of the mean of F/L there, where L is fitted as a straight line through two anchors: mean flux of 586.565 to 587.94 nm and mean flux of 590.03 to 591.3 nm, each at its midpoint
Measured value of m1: 0.22 mag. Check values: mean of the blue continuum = 1.25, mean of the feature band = 1.01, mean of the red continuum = 1.21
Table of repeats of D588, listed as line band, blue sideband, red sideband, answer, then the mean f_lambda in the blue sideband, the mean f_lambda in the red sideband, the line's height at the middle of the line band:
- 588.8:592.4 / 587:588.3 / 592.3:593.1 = 0.41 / 1.24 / 1.21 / 1.22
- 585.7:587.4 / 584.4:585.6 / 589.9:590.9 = 0.02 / 1.29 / 1.2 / 1.27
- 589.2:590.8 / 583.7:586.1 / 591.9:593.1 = 0.24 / 1.27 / 1.23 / 1.24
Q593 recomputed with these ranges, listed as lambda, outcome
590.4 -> 1.221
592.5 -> 1.219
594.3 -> 1.276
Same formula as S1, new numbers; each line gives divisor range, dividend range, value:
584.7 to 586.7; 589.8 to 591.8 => 0.95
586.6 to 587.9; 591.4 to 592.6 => 0.98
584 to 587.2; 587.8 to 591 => 0.83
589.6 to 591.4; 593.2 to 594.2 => 1.07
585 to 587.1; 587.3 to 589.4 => 0.86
